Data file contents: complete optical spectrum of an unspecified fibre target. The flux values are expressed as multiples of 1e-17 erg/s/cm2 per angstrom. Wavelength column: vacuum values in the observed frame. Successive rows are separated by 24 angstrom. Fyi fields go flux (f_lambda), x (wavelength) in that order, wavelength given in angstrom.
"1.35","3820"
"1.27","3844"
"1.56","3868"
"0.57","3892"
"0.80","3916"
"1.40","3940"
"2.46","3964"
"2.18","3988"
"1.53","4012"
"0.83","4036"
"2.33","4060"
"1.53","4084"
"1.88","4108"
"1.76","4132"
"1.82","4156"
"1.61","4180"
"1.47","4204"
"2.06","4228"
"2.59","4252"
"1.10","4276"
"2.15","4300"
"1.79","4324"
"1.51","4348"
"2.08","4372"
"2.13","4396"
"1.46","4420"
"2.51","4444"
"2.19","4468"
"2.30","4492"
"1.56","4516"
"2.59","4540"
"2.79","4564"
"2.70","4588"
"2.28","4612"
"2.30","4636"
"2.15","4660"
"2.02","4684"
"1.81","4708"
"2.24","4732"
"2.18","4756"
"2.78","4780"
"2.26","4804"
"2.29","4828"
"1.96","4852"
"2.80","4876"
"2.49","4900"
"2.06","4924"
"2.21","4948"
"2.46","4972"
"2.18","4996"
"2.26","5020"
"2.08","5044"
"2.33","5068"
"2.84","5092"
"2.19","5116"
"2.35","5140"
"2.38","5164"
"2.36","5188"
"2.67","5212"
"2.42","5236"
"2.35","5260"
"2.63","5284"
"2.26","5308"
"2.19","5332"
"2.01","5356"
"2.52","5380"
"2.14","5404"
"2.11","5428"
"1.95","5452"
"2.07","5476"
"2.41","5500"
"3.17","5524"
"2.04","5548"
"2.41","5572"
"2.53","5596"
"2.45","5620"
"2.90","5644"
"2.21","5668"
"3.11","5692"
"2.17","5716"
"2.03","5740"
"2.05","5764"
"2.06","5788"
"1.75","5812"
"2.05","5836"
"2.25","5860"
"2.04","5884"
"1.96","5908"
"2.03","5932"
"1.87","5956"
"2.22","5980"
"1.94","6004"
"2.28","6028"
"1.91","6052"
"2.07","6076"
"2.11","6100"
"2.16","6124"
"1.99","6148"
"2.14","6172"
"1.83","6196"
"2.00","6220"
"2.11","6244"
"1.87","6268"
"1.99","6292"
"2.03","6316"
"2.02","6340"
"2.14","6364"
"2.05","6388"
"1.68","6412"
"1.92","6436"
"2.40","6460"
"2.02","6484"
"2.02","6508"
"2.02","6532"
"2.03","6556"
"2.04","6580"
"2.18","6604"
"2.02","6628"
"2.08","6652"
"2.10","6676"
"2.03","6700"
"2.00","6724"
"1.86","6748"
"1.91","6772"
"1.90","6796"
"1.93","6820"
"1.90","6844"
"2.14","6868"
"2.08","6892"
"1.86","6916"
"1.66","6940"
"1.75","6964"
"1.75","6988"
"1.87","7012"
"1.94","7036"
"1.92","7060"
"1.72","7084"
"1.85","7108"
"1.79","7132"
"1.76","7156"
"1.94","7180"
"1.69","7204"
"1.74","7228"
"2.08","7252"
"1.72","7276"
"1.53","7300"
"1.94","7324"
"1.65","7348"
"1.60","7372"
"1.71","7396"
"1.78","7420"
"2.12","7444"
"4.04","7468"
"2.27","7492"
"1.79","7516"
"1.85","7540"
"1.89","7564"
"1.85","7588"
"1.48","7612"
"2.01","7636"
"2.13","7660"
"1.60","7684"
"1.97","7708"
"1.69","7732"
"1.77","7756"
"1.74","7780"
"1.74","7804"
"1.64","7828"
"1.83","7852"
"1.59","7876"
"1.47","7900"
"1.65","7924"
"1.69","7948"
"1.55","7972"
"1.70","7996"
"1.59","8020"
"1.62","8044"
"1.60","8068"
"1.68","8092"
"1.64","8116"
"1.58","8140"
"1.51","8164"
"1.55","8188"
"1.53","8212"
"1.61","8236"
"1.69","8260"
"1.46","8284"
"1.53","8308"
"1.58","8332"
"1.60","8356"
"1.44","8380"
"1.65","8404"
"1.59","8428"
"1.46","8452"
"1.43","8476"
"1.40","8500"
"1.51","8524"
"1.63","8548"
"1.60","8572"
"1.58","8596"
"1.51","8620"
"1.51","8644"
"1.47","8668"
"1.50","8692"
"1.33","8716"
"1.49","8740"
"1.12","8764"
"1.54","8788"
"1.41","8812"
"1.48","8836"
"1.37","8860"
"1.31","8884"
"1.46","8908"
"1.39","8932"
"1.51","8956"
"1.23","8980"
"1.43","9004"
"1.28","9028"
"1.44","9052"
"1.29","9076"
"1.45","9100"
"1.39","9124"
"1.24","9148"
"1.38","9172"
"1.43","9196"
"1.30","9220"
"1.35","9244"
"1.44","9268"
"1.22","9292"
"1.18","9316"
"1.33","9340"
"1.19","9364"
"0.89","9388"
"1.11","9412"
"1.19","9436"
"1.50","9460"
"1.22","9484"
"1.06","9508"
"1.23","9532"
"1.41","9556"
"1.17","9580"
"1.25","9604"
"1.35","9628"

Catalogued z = 0.137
